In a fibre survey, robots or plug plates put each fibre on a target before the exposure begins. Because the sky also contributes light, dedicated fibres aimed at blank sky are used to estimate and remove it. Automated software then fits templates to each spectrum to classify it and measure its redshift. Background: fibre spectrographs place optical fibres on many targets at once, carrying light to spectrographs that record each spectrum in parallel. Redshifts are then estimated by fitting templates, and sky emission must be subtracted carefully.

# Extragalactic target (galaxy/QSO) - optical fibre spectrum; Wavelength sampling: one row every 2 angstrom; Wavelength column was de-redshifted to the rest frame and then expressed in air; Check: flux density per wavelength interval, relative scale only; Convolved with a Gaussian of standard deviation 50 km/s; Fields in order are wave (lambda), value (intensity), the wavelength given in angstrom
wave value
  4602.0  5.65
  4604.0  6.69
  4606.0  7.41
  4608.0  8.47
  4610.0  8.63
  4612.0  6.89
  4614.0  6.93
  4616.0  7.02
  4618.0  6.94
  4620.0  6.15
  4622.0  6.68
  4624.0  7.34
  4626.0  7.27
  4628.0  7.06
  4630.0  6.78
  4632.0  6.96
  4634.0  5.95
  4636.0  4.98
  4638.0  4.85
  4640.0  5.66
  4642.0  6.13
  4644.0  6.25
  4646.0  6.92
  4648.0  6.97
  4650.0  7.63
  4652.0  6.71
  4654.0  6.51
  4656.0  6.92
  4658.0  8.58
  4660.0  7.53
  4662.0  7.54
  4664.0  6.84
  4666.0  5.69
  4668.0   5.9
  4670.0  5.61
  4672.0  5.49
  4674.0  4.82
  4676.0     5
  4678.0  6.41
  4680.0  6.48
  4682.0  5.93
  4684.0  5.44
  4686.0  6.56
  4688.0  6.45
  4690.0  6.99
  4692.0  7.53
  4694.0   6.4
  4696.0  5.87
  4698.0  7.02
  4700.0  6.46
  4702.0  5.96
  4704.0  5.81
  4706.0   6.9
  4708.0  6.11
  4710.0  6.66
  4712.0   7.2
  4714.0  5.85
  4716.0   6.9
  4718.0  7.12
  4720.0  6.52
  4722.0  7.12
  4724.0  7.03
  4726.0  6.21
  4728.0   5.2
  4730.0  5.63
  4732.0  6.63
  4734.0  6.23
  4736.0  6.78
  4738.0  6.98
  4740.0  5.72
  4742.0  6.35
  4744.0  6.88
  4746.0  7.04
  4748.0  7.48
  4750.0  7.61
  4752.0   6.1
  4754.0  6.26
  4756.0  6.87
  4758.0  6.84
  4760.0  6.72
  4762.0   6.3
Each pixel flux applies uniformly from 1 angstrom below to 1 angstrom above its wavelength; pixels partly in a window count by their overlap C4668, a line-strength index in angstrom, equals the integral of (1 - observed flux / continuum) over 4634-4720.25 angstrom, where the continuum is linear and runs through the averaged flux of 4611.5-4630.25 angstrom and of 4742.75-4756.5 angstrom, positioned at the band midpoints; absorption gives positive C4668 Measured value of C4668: 6.3 angstrom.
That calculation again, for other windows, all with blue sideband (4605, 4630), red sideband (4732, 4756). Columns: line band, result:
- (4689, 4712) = 1.1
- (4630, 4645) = 2.6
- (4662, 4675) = 2.1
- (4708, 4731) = 1.0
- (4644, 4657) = 0.3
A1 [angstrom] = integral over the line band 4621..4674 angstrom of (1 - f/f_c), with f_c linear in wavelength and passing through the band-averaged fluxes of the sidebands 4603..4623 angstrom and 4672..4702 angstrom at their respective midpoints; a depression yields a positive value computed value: 1.5 angstrom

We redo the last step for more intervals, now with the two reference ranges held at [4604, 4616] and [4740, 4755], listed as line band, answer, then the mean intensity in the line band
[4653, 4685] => 4.0 angstrom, 6.29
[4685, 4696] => 0.6 angstrom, 6.7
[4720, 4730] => 0.8 angstrom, 6.33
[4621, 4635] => 1.1 angstrom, 6.86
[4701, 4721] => 1.3 angstrom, 6.5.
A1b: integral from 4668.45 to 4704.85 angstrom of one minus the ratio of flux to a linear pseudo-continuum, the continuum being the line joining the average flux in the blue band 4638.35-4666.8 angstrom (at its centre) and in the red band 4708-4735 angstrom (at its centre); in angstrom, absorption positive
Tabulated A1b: 2.8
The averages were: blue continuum 6.81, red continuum 6.47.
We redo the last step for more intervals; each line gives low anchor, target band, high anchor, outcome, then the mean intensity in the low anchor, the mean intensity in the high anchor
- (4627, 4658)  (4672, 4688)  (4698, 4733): 1.58 angstrom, 6.49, 6.45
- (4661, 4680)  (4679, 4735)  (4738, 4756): -1.14 angstrom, 5.95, 6.71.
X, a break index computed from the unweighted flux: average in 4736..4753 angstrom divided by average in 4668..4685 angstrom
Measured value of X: 1.2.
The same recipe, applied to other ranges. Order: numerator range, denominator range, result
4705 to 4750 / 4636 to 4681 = 1.04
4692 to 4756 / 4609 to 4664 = 0.96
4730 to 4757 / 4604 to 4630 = 0.92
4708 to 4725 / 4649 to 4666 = 0.94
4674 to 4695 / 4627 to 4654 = 0.98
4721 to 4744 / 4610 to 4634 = 0.92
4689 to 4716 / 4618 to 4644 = 1.03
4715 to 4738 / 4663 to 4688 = 1.11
